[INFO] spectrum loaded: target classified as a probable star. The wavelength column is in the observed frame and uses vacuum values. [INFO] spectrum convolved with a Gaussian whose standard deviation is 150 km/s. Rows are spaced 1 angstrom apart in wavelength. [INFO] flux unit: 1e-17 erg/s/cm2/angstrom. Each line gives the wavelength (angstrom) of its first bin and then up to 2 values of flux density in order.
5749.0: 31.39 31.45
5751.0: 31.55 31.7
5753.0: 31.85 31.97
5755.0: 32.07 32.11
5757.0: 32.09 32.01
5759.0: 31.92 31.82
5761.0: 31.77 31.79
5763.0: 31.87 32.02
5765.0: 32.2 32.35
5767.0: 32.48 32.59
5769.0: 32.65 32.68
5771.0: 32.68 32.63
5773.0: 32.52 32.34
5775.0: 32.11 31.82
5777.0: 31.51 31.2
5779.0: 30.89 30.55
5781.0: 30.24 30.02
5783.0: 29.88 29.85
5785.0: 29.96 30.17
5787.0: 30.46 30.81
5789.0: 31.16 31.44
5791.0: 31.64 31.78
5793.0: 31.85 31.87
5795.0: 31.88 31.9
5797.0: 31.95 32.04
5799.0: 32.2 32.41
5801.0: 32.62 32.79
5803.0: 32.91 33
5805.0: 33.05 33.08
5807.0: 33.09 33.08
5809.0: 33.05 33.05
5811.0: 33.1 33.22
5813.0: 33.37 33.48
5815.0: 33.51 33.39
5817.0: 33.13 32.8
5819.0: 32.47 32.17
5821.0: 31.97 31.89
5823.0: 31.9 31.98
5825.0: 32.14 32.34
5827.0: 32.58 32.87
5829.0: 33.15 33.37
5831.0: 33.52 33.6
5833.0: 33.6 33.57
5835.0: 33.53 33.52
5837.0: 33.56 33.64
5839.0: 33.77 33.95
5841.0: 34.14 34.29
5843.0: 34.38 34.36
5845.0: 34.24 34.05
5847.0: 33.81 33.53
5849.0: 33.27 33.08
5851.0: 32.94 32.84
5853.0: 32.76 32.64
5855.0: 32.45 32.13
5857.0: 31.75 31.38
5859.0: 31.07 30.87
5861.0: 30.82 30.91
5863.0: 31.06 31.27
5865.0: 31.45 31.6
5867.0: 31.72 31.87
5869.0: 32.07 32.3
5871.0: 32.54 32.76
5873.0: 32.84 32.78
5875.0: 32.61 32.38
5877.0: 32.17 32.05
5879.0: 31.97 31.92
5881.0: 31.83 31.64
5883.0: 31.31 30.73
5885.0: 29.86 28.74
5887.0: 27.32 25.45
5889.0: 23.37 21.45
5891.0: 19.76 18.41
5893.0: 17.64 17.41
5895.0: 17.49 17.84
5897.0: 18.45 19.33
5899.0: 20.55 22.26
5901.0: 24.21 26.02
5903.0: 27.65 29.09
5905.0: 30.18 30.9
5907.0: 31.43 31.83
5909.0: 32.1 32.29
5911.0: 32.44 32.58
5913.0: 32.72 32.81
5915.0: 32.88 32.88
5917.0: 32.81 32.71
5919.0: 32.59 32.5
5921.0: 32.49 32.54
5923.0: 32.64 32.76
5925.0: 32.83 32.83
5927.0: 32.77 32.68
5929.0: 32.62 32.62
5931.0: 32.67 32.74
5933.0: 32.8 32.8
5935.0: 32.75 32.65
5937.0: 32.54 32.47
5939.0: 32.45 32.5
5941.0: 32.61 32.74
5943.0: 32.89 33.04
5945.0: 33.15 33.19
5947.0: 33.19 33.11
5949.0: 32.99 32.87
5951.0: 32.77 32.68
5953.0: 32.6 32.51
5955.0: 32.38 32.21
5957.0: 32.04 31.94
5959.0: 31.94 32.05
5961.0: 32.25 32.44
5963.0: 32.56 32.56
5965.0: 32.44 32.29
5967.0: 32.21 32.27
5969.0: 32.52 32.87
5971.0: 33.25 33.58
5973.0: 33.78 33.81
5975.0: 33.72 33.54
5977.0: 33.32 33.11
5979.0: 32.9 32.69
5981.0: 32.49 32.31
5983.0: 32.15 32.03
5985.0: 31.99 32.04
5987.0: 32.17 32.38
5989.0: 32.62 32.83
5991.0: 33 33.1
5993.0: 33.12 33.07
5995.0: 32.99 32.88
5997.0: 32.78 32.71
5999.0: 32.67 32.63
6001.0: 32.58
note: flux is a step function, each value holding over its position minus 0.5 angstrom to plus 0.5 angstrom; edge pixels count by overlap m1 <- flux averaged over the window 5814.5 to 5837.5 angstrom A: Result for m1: 32.9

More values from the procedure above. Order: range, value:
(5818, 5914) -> 30.4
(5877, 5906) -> 25.4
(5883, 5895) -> 23.7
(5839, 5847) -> 34.2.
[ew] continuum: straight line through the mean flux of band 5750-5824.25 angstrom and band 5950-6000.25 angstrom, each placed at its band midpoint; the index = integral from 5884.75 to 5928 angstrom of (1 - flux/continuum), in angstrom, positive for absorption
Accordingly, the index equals 6.09 angstrom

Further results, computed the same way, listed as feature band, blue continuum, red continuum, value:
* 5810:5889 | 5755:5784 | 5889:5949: -4.39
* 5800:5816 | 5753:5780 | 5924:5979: -0.44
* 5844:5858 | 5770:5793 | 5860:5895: -1.58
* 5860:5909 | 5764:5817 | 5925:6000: 6.64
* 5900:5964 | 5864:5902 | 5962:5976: -3.32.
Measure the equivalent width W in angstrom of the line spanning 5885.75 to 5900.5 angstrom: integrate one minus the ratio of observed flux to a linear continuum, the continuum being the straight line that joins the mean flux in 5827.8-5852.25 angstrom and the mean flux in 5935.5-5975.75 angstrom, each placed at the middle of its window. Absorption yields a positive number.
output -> 5.5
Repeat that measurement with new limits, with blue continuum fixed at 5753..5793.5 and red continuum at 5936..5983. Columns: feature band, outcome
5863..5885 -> 0.2 angstrom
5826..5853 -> -1.3 angstrom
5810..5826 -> -0.4 angstrom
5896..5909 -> 2.6 angstrom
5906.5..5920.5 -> 0.0 angstrom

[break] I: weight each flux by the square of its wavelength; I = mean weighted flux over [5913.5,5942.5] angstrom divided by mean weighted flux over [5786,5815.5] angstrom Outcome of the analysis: 1.05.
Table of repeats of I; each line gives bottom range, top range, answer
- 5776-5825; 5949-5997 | 1.08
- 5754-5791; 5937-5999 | 1.11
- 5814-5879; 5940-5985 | 1.04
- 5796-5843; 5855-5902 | 0.87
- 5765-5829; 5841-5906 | 0.94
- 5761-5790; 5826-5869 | 1.07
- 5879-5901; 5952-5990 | 1.39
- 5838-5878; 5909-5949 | 1.03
